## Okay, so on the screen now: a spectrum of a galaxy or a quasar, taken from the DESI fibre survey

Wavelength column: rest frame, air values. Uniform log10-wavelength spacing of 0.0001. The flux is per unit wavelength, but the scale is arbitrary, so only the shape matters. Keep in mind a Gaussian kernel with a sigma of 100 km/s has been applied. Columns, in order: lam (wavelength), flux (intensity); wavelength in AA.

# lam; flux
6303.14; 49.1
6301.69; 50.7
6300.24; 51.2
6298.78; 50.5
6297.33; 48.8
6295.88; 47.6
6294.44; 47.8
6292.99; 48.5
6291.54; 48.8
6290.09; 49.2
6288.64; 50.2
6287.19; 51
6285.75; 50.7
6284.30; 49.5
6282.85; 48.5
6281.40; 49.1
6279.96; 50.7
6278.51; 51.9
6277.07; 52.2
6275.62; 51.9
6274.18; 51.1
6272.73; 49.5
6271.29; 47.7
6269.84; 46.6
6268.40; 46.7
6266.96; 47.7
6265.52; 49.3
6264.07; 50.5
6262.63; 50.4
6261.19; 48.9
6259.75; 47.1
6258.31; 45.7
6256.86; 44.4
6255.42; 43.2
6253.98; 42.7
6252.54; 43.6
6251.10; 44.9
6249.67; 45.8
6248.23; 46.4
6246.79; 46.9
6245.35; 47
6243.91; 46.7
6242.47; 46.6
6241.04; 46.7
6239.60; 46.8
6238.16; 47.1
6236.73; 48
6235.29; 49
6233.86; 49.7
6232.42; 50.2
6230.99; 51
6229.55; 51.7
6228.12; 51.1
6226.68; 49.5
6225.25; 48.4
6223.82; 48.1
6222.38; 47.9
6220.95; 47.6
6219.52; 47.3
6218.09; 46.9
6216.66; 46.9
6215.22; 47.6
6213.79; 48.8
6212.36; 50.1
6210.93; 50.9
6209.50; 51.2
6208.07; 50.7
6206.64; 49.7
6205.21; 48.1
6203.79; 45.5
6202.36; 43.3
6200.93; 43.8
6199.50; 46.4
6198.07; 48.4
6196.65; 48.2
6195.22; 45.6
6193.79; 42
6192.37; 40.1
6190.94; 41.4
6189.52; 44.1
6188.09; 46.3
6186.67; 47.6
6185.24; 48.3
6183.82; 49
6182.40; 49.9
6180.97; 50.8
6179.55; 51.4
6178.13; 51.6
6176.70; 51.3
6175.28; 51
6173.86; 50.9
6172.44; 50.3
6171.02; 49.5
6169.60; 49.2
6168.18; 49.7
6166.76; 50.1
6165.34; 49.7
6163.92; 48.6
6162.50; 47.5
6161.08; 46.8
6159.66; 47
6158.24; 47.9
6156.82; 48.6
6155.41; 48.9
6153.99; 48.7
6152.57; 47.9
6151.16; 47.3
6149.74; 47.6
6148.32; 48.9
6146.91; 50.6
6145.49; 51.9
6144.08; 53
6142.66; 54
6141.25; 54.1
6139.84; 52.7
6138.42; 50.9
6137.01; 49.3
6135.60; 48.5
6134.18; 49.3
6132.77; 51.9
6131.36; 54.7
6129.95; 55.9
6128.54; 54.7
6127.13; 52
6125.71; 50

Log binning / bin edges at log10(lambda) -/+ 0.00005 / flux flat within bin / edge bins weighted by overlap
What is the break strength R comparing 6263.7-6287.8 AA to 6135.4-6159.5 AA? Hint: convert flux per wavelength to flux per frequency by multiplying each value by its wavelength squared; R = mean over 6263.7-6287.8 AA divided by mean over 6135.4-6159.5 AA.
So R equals 1.03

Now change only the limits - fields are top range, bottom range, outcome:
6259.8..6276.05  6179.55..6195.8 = 1.09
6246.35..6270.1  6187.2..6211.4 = 1.03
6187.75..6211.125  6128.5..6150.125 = 0.91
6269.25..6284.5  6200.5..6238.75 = 1.05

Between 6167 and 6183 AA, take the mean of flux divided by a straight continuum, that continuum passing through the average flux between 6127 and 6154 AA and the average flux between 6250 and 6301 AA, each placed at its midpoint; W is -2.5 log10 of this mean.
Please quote 0.00 mag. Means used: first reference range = 51.2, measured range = 50.5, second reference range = 48.5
